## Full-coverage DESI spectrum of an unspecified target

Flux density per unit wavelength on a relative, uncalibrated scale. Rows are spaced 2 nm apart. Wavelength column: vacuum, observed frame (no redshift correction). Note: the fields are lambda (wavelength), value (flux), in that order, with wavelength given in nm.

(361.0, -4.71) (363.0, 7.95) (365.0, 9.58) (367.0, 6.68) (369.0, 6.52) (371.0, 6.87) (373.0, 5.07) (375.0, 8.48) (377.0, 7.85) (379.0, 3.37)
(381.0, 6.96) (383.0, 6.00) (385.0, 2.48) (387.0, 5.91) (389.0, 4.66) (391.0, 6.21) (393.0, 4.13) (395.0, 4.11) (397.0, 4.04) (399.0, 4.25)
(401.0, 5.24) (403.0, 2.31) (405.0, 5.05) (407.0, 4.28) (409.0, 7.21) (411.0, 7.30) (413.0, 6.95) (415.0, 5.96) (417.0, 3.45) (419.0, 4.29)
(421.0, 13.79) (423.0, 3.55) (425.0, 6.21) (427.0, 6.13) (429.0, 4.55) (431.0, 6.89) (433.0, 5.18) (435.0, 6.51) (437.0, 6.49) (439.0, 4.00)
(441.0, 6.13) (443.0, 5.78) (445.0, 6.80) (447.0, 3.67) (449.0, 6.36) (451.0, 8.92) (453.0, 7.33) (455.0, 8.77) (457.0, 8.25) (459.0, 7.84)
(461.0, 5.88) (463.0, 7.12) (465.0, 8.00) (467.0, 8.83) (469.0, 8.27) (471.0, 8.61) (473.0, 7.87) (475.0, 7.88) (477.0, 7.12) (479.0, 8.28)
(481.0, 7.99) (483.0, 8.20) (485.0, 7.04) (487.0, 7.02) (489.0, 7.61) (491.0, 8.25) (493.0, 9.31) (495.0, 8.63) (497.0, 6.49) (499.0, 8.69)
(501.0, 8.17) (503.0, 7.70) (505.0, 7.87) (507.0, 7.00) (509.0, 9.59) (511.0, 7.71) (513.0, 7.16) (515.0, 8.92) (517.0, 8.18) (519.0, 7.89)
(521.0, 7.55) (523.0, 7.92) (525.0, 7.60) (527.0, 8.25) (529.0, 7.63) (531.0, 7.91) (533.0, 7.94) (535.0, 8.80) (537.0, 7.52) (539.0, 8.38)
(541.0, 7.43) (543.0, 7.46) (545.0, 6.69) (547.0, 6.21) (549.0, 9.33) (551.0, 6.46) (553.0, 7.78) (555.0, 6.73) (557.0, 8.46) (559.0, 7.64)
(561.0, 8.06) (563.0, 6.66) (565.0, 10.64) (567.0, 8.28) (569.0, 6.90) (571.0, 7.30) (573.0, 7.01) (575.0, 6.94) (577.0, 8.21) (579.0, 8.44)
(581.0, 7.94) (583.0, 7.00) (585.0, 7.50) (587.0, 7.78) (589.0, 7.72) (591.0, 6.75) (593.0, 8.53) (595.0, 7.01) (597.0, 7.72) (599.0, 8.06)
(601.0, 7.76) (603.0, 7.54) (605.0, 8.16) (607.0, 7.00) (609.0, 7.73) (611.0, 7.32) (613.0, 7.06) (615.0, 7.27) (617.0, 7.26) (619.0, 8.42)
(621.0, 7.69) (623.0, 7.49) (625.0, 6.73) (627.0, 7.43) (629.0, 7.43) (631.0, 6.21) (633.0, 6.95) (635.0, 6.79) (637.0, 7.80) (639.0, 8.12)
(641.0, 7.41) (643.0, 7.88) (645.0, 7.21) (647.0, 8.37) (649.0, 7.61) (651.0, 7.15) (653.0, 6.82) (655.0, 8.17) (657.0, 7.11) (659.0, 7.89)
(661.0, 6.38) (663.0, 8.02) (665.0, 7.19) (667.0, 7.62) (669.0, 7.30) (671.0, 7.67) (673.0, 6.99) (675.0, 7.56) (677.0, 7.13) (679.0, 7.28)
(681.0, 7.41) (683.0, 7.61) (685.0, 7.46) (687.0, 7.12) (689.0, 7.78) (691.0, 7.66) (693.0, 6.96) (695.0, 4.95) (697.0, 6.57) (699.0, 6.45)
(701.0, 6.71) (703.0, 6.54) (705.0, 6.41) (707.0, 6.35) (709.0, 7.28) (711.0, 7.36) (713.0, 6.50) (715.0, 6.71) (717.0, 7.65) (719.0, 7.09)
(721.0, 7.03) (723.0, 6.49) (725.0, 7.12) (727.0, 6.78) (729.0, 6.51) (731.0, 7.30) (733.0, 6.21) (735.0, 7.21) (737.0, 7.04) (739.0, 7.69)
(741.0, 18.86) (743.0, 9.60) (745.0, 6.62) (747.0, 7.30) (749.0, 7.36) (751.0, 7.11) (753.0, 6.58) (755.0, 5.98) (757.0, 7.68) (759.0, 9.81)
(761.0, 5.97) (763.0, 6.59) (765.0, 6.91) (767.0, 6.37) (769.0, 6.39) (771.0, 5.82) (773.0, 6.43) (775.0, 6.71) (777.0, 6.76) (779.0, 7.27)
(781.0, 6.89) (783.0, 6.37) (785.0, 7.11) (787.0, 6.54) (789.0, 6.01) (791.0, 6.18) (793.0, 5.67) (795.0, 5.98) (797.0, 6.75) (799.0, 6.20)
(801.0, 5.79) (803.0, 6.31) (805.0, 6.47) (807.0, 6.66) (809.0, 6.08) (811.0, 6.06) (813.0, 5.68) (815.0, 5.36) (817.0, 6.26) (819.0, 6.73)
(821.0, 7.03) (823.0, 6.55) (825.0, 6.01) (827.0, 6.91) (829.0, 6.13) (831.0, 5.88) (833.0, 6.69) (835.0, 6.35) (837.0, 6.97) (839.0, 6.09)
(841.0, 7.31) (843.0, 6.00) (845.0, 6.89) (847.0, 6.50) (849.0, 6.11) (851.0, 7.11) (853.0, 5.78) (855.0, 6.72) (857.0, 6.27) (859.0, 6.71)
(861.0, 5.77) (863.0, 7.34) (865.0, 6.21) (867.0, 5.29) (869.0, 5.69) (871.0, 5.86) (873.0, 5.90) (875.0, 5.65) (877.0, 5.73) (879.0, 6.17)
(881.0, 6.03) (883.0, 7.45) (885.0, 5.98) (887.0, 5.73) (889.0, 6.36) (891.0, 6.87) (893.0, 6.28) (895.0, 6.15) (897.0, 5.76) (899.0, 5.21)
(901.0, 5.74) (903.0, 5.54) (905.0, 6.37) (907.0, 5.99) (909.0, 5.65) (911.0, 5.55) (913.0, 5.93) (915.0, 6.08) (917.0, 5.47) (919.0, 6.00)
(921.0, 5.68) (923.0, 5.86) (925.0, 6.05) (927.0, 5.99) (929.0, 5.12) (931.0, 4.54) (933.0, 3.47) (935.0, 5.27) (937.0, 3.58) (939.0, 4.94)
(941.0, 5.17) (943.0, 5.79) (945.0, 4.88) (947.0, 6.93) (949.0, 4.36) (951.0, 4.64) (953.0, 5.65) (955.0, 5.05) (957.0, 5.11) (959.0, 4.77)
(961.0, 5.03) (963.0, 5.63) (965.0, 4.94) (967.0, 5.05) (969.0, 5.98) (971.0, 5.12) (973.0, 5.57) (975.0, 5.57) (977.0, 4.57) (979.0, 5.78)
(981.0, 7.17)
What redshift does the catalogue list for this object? 0.129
